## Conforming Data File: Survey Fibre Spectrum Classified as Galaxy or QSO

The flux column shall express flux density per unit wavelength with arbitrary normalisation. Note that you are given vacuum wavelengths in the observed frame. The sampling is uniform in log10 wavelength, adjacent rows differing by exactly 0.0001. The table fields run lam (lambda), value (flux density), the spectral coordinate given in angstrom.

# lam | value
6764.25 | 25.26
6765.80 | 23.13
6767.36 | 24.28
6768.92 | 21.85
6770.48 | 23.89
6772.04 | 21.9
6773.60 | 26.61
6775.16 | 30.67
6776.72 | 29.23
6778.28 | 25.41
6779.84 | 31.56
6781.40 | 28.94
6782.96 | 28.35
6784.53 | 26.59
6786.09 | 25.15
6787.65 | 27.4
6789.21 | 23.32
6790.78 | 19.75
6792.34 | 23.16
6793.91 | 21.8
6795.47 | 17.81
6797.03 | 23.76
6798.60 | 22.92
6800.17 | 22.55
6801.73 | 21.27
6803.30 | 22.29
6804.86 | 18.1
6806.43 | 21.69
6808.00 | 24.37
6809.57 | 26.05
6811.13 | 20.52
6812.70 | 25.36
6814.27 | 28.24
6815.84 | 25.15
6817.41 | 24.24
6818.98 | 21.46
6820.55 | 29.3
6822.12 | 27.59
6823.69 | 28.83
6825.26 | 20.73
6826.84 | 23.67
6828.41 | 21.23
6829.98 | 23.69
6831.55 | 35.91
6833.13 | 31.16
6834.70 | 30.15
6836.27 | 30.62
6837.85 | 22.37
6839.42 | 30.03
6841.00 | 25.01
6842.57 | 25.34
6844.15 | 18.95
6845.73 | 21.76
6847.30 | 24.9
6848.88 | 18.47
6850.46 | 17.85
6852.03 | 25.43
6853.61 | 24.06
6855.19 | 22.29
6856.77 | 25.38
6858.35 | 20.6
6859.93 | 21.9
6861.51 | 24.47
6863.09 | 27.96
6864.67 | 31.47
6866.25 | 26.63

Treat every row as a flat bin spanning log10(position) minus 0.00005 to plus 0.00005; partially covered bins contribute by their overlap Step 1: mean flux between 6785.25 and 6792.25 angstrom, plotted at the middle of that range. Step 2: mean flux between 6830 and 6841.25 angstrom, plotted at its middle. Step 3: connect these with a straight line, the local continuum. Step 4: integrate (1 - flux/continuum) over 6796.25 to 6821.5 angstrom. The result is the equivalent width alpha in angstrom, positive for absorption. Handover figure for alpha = 2.5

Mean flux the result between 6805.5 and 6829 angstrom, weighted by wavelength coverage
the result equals 24.5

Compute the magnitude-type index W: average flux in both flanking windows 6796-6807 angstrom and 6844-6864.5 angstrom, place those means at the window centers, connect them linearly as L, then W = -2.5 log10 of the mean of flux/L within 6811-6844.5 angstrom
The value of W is -0.17 mag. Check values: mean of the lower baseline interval 21.7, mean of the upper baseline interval 23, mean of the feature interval 26.1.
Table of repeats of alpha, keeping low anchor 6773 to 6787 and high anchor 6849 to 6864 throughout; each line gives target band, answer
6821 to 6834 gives -0.9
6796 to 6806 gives 1.9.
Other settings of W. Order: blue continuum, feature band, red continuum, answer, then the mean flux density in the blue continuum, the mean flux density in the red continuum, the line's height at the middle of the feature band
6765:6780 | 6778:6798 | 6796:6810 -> -0.03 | 25.6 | 22.4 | 24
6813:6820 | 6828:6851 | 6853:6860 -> -0.07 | 25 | 22.9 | 23.8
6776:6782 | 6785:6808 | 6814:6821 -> 0.21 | 28.8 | 25.3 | 27.2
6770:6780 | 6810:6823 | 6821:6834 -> 0.06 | 26.9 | 26.7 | 26.7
